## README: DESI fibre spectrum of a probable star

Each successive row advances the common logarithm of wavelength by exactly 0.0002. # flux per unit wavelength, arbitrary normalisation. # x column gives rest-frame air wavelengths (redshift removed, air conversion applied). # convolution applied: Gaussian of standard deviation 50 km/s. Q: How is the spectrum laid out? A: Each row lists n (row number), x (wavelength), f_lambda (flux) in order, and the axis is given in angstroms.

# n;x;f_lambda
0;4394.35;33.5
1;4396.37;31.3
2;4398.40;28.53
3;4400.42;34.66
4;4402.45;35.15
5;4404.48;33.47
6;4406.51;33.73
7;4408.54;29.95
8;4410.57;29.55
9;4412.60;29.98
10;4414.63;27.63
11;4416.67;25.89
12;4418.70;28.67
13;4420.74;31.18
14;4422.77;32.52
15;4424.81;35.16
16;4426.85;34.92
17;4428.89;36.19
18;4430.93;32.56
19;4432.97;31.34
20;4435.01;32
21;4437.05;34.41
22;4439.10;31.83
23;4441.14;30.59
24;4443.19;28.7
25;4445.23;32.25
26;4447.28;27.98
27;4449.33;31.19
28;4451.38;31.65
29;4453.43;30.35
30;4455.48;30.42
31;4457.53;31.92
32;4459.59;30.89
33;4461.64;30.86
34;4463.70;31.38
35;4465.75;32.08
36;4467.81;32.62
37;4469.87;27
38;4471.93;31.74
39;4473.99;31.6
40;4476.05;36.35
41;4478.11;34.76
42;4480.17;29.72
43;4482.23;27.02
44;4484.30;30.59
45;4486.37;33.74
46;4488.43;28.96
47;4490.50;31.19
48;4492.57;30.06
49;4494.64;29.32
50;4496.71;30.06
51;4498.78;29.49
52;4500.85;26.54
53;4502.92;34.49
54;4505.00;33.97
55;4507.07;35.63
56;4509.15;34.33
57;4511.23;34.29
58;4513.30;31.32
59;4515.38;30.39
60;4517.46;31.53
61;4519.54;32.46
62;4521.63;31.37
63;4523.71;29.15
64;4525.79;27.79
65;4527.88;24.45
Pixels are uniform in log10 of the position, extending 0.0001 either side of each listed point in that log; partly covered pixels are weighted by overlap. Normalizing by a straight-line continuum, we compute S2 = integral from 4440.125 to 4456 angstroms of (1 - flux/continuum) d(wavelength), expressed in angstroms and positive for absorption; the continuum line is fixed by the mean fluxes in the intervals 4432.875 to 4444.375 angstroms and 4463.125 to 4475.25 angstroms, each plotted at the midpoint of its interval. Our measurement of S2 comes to 0.5 angstroms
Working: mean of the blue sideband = 31.5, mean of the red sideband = 31.2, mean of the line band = 30.4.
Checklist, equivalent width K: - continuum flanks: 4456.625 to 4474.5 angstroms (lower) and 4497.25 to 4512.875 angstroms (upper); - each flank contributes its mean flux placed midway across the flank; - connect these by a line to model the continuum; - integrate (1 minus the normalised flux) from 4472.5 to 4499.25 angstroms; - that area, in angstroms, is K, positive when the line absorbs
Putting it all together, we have 0.7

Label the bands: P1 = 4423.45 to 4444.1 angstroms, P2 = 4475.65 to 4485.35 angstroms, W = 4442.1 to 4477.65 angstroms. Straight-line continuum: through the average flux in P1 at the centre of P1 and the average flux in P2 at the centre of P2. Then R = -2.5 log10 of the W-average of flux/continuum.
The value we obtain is 0.03 mag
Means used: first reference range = 32.8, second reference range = 31.4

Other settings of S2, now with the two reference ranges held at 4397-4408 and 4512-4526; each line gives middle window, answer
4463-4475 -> 0.25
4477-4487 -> 0.12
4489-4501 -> 0.62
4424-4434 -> -0.49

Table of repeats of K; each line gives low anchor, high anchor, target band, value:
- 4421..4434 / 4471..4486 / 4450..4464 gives 0.65 angstroms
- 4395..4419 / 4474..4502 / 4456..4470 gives -0.22 angstroms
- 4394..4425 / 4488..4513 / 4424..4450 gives -0.79 angstroms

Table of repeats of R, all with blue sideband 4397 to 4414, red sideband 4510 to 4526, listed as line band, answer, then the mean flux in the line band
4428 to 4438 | -0.05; 33.3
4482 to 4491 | 0.03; 30.5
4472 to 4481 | -0.05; 33.1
